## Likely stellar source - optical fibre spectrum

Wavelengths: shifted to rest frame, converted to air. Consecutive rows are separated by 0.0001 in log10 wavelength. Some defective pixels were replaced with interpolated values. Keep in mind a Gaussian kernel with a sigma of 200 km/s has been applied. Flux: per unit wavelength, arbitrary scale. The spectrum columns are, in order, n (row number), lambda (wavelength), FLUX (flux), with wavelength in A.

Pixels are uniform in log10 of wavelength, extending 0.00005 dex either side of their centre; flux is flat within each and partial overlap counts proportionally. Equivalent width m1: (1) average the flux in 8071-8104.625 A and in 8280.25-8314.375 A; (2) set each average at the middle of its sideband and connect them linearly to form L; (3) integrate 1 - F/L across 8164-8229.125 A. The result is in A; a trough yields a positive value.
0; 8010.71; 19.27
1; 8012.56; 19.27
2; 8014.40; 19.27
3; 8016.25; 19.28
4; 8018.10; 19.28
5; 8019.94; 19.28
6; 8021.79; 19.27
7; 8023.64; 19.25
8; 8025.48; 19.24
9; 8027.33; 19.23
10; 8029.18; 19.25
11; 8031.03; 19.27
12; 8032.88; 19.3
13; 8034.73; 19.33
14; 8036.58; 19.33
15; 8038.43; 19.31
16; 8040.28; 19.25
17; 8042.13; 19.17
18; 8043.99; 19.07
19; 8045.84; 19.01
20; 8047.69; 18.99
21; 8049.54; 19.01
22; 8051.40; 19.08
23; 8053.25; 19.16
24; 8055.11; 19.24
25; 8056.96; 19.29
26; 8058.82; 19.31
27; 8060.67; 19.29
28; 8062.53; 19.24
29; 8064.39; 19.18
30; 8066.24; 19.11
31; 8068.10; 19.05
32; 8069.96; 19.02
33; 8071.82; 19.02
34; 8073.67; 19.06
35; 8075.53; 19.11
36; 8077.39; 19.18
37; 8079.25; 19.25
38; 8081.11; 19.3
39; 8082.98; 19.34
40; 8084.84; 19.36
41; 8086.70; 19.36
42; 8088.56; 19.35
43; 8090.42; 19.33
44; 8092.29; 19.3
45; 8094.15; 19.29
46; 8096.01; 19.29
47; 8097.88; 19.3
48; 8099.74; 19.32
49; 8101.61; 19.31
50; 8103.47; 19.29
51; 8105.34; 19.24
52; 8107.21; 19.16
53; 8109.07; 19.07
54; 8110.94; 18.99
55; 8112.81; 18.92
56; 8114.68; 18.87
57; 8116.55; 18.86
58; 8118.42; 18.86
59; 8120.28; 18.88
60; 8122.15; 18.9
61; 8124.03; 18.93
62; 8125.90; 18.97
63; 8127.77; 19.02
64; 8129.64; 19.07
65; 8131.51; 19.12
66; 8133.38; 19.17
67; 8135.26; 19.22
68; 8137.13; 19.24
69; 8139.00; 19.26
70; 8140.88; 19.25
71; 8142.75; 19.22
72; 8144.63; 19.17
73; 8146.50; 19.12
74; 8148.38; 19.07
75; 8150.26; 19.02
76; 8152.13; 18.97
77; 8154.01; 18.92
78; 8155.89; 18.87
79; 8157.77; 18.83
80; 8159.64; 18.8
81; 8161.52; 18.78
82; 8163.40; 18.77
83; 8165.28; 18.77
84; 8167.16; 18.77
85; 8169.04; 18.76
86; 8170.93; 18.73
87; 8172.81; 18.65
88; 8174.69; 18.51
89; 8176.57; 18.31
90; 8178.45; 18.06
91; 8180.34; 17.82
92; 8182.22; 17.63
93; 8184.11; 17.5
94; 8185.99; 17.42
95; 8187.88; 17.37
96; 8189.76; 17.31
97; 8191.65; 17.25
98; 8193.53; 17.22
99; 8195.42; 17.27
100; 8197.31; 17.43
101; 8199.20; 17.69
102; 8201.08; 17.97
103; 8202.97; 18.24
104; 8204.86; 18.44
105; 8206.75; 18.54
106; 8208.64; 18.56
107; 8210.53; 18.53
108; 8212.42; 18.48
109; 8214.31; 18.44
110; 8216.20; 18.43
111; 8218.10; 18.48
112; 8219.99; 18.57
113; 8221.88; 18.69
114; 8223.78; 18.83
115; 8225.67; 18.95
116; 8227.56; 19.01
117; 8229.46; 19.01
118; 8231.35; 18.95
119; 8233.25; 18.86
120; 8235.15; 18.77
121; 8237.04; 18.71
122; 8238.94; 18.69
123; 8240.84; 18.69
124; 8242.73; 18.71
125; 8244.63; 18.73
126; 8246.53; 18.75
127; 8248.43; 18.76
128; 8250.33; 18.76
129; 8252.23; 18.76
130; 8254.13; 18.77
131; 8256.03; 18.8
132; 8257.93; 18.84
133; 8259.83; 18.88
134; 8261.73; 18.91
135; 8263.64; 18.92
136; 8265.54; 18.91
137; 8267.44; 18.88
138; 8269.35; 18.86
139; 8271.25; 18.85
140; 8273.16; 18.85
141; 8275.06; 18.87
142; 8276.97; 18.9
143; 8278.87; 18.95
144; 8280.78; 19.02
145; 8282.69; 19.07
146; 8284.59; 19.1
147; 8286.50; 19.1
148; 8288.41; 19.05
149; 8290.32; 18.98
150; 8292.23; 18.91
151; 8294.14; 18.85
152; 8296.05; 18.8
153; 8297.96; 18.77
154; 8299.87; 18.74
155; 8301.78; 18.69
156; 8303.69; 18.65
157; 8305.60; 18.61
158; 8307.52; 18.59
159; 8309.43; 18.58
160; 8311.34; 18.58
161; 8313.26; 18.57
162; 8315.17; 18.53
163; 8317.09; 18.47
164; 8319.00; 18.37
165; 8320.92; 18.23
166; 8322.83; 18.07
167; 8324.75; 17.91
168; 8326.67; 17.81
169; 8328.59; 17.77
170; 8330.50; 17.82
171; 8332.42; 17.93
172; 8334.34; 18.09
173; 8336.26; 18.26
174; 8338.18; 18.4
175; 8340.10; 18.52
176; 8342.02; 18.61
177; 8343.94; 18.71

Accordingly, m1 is 2.8 A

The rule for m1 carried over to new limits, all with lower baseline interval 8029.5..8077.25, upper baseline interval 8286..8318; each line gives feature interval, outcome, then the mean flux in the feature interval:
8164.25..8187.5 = 0.9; 18.2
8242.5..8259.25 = 0.0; 18.8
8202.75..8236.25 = 0.4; 18.7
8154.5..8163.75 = 0.1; 18.8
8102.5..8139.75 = 0.0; 19.1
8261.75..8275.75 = -0.1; 18.9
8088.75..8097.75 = -0.1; 19.3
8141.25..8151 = -0.1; 19.1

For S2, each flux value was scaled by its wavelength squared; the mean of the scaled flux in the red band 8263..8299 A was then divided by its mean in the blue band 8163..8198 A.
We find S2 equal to 1.08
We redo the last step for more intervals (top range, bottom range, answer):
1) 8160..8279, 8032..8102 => 1.00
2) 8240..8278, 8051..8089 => 1.03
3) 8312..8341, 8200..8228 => 1.01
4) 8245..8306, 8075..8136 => 1.03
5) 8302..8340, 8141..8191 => 1.03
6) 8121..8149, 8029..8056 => 1.02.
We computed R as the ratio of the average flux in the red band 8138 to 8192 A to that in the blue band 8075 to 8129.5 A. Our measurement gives 0.97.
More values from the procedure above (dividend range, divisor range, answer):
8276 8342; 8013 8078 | 0.97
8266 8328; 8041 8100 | 0.97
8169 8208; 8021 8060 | 0.93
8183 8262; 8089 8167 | 0.97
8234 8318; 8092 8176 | 0.99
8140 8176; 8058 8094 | 0.98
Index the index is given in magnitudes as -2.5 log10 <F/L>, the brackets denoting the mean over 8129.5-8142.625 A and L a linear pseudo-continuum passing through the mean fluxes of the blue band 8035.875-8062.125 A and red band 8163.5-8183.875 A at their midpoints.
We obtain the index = -0.03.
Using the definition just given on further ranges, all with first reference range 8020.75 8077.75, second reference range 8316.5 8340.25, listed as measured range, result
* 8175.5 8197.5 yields 0.066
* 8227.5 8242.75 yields -0.020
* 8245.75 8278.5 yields -0.028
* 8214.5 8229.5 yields -0.011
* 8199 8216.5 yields 0.012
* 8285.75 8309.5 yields -0.033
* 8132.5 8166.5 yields -0.013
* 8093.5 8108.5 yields -0.017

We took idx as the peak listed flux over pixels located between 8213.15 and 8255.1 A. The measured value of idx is 19.01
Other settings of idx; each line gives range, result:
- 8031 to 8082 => 19.33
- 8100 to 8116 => 19.31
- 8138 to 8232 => 19.26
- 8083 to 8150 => 19.36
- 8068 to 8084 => 19.34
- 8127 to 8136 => 19.22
